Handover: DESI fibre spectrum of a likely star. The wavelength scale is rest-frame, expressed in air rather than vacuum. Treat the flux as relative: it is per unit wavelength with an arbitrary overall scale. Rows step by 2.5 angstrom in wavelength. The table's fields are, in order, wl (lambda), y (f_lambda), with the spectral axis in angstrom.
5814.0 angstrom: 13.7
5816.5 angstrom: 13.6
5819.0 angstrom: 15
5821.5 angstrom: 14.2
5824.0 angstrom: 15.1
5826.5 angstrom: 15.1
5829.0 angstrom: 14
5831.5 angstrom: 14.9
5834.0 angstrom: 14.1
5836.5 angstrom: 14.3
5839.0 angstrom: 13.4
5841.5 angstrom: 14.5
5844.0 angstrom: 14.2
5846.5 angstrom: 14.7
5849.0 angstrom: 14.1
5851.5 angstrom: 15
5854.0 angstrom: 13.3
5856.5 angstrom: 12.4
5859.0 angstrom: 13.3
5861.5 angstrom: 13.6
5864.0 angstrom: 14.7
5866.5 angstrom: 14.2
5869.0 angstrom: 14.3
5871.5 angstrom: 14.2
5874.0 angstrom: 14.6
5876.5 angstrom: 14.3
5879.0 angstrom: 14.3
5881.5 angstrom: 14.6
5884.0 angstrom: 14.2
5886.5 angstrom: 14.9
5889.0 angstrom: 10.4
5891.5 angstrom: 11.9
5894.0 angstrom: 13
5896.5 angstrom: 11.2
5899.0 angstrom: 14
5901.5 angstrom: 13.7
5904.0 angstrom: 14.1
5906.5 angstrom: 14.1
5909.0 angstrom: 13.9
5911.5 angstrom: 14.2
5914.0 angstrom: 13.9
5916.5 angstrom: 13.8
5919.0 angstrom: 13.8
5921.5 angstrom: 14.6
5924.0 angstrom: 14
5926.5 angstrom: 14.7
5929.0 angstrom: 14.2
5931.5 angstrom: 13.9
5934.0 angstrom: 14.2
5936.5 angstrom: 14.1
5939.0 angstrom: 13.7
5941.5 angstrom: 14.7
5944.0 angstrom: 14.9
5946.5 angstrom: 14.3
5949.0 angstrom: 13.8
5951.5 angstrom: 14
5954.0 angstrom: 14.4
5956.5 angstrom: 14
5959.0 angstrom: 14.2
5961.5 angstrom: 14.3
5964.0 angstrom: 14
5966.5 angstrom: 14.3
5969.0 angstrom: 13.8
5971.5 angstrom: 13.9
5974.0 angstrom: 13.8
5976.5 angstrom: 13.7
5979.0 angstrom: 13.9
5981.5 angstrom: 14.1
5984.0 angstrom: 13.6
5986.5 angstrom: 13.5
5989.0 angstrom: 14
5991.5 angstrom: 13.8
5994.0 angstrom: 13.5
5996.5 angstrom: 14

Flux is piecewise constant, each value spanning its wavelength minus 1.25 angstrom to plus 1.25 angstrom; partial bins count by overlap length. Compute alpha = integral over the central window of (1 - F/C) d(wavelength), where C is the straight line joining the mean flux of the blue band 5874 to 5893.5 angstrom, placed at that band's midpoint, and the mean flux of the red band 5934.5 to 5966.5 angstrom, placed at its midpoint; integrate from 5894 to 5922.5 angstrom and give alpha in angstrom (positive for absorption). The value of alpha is 0.2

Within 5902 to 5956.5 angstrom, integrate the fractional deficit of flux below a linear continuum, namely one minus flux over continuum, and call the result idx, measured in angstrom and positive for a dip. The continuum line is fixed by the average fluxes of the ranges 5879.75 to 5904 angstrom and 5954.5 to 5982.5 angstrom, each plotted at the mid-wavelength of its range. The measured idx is -2.27 angstrom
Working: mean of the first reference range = 13.2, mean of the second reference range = 14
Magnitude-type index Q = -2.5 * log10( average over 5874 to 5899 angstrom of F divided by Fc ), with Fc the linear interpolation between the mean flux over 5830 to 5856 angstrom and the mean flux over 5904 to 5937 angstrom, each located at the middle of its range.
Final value 0.07 mag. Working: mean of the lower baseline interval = 14.2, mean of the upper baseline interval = 14.1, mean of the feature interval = 13.3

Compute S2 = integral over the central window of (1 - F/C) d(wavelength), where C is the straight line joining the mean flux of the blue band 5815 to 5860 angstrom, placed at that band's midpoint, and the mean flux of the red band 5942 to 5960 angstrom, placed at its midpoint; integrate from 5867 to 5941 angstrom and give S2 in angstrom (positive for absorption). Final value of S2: 2.0 angstrom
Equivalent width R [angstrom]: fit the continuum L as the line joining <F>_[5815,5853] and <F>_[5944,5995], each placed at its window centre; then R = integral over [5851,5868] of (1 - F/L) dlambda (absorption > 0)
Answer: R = 0.69 angstrom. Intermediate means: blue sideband 14.4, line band 13.7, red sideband 14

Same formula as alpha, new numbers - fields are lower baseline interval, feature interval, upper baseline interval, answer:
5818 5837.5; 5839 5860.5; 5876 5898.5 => 0.26 angstrom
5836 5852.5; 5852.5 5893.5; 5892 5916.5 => 0.70 angstrom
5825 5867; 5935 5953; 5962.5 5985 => -0.34 angstrom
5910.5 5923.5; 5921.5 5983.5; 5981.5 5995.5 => -1.05 angstrom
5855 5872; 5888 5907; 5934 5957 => 1.62 angstrom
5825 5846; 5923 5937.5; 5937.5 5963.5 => 0.06 angstrom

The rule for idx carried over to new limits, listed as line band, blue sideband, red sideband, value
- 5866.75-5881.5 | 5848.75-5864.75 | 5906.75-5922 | -0.58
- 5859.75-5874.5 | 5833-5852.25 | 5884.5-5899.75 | -0.85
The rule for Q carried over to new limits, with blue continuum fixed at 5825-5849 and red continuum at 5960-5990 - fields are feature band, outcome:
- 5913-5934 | -0.004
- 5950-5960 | -0.013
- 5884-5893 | 0.123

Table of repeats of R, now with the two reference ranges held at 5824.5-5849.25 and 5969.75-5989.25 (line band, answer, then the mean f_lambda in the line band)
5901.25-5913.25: 0.1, 14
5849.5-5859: 0.5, 13.6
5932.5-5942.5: -0.1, 14.2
